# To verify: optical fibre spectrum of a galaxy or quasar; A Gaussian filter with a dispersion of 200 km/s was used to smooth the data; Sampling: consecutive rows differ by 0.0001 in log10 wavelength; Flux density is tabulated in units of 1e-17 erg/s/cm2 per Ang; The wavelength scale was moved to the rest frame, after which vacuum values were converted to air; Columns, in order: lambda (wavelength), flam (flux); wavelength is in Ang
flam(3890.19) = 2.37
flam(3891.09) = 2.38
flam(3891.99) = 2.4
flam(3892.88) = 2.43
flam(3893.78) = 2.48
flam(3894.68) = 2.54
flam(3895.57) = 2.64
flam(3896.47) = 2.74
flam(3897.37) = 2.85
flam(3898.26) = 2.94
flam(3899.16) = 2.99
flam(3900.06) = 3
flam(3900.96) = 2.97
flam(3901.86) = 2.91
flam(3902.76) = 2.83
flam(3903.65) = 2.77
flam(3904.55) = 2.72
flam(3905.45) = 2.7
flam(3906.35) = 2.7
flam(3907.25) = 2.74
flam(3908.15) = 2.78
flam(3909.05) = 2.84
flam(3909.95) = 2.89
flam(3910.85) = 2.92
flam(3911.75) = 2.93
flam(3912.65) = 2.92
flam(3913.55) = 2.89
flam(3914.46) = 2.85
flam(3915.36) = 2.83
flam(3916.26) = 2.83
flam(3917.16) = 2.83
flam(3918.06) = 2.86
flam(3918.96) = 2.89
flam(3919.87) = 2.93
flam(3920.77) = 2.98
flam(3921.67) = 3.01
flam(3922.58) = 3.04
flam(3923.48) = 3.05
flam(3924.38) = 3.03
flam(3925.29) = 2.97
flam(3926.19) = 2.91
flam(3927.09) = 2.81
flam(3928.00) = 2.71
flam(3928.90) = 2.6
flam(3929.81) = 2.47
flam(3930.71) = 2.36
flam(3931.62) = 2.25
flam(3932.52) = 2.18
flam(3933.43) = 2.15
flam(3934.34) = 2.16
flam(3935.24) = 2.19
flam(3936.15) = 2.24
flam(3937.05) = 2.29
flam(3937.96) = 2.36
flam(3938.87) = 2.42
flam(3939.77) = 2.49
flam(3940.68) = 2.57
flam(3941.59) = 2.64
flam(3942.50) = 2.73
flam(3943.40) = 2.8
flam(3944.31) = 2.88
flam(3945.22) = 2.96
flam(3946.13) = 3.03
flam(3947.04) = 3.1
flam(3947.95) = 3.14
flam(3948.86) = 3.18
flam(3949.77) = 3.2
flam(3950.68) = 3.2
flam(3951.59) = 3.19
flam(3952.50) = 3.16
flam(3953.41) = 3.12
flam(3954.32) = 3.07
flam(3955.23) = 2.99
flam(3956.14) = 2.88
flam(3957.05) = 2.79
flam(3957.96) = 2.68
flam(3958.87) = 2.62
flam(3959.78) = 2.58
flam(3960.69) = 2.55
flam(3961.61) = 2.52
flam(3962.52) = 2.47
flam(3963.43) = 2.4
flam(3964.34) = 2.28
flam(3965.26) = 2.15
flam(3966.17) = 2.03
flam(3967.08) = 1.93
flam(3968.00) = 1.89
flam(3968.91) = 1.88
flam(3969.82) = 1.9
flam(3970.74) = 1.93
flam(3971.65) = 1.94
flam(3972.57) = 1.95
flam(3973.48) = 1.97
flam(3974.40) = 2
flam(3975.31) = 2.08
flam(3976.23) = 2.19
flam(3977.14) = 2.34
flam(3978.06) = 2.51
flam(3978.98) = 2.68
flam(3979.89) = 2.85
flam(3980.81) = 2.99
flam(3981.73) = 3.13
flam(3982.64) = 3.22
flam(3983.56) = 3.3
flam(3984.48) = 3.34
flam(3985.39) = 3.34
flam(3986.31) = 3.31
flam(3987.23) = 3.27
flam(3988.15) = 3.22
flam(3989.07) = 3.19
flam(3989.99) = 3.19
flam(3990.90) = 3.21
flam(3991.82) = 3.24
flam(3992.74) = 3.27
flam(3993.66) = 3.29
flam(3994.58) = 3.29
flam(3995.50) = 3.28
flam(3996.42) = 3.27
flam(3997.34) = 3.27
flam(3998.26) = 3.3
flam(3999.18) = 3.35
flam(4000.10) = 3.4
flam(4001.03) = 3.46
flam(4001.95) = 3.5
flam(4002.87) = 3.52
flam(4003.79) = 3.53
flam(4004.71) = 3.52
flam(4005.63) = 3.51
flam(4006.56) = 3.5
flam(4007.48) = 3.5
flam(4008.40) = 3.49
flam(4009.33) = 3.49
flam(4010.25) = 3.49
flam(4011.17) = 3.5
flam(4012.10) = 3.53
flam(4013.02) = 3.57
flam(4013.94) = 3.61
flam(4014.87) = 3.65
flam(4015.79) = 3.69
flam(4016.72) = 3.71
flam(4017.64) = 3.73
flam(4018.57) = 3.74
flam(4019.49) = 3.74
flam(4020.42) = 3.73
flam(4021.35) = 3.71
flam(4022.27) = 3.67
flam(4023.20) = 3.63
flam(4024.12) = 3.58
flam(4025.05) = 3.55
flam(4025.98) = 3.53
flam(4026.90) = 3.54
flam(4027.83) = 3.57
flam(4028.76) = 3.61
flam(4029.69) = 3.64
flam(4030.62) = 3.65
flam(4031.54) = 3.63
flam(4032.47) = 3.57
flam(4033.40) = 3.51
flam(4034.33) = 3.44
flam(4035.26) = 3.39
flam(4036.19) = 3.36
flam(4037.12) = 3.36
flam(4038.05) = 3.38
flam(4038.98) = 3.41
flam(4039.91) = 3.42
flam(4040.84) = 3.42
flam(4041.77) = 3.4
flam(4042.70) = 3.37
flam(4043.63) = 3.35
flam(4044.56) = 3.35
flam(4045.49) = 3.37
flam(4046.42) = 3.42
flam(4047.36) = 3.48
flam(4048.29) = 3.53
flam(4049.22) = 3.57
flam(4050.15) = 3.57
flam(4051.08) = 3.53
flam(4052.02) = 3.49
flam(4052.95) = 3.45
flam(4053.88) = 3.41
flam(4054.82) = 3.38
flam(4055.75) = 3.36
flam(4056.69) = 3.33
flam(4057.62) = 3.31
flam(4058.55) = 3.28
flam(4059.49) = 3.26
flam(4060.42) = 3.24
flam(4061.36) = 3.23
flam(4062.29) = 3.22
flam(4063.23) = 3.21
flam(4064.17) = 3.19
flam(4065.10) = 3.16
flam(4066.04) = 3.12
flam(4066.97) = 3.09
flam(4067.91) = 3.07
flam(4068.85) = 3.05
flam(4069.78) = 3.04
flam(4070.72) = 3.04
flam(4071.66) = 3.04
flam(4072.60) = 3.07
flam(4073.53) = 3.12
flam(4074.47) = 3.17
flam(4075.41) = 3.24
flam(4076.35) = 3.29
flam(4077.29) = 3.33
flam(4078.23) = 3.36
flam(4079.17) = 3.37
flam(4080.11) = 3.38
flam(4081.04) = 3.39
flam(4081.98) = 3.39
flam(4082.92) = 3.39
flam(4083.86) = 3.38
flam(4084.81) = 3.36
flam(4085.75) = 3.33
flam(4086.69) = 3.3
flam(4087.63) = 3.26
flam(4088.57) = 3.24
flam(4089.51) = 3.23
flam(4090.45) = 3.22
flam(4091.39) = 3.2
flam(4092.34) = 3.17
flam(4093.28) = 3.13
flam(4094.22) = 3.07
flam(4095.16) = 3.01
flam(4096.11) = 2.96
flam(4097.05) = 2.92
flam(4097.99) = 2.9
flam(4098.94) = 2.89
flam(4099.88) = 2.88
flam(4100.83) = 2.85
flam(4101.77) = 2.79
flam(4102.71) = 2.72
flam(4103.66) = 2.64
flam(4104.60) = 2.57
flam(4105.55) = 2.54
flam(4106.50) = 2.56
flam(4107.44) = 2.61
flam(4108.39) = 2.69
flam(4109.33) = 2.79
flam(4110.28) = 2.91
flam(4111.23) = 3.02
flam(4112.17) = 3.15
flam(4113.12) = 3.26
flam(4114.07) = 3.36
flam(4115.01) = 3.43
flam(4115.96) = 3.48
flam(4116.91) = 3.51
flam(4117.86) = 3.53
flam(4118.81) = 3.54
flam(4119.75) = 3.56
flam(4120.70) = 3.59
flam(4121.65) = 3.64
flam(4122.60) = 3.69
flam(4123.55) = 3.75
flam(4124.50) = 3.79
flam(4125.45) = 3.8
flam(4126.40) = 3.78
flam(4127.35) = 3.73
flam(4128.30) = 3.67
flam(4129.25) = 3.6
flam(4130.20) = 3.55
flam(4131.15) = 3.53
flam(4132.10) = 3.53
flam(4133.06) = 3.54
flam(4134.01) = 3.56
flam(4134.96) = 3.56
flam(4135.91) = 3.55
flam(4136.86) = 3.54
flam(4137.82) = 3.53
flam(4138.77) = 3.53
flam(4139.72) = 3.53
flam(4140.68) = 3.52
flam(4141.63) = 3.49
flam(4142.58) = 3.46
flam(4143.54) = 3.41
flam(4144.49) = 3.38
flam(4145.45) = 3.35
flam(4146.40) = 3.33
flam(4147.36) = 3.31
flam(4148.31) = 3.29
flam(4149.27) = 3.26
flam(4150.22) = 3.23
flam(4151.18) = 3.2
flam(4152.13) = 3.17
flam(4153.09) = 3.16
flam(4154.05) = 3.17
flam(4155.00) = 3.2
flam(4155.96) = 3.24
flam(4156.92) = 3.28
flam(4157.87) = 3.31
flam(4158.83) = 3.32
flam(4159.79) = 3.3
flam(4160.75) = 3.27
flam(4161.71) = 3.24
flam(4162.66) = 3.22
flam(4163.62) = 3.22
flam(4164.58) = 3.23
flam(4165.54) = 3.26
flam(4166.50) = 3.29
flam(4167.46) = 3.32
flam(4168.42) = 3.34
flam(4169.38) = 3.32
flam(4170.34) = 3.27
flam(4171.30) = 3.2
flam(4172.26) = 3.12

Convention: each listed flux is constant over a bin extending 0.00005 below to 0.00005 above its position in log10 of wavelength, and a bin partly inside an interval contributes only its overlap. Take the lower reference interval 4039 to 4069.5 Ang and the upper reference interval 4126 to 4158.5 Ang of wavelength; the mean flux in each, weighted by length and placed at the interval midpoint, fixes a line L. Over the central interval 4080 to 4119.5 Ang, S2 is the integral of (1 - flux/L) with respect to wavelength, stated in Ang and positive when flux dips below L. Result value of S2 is 3.3 Ang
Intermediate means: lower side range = 3.33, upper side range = 3.42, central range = 3.09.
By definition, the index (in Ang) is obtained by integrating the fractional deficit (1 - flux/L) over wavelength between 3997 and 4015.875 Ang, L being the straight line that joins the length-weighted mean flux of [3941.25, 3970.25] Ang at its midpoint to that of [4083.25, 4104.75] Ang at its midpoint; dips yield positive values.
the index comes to -4.5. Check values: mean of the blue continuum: 2.69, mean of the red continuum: 3.05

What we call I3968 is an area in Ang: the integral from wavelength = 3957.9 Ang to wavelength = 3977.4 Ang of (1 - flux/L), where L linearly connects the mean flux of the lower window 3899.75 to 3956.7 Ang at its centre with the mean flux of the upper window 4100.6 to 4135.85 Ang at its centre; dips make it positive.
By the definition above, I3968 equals 4.81 Ang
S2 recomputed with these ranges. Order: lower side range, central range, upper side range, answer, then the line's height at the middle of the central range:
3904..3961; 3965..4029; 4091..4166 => -4.1 Ang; 2.94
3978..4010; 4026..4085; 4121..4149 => 0.9 Ang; 3.4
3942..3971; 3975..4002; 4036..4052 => -1.4 Ang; 2.95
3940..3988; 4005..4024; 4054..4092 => -4.3 Ang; 2.94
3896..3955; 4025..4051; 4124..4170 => -3.1 Ang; 3.1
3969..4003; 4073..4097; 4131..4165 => -0.4 Ang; 3.19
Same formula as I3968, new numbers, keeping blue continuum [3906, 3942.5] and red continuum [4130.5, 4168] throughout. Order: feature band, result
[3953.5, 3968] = 1.4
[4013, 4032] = -4.2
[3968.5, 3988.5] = 1.7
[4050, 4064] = -1.2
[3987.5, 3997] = -1.2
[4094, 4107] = 1.7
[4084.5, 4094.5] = -0.2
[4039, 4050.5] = -1.5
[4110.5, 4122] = -0.5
